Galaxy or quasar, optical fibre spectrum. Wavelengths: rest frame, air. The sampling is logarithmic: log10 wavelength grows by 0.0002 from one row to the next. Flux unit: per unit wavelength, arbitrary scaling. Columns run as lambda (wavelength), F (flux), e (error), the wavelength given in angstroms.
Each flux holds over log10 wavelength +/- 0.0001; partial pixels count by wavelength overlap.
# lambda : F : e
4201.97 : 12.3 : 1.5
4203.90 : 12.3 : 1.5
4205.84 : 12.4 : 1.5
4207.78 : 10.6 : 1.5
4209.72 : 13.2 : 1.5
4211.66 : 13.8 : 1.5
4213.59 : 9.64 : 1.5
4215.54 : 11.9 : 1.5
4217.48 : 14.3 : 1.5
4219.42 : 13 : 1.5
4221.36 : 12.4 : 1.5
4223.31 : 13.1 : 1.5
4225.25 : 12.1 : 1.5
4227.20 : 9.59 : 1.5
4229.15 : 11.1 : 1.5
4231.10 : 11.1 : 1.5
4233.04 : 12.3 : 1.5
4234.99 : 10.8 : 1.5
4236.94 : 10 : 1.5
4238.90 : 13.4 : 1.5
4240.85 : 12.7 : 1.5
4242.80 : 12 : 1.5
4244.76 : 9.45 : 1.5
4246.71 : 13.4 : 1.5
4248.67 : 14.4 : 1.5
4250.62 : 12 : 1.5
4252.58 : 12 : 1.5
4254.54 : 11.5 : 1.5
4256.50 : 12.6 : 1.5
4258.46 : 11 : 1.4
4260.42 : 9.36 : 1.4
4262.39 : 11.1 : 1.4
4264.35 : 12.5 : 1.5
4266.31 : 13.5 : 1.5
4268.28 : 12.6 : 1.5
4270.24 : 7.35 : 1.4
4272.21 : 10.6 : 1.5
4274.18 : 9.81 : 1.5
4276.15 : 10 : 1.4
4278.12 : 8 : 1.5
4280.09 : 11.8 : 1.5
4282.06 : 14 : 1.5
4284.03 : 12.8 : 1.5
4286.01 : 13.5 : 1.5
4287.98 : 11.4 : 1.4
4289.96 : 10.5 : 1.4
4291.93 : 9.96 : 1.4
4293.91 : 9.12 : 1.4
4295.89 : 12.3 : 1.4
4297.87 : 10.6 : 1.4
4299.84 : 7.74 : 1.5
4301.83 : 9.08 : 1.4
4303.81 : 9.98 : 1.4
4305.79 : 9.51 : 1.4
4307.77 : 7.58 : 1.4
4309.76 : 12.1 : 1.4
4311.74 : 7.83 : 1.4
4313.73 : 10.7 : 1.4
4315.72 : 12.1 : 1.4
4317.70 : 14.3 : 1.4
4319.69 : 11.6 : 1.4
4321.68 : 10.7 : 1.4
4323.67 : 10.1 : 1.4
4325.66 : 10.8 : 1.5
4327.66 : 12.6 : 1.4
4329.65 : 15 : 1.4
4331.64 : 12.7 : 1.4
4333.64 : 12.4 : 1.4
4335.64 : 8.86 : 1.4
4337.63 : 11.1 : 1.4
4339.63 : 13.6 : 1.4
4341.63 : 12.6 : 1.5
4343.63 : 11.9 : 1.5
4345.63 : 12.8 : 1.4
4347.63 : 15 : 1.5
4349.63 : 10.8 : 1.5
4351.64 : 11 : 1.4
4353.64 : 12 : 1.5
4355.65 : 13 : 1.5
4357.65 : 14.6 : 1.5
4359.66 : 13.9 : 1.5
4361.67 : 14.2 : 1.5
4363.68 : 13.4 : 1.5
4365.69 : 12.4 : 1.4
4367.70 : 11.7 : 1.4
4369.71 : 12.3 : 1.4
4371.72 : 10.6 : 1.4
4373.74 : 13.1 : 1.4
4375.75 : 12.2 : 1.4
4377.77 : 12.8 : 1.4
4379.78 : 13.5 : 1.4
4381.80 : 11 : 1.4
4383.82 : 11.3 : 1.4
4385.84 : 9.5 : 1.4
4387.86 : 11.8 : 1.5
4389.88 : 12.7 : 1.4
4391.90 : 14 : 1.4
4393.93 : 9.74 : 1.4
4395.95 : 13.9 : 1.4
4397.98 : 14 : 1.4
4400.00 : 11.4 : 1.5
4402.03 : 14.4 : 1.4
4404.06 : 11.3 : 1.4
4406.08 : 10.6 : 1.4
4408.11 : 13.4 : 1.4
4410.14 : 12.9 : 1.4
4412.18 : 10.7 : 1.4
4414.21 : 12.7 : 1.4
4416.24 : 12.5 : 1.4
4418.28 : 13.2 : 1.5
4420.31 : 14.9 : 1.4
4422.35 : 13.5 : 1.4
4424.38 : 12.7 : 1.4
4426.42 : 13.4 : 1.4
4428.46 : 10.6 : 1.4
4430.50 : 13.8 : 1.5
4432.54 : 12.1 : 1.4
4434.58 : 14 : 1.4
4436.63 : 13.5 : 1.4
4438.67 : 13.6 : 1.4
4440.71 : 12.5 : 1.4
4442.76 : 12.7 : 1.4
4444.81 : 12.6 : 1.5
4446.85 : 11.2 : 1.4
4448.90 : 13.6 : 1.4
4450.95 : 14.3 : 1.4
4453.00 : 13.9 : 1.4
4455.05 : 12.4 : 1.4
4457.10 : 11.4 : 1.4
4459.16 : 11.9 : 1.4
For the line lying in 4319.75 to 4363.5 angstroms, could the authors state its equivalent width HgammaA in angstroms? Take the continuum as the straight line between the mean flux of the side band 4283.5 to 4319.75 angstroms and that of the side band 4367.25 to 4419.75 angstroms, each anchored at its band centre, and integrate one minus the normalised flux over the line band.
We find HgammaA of -4.02 angstroms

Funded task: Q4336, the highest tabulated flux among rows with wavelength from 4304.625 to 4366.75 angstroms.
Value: 15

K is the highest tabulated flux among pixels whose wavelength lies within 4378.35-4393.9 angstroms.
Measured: 14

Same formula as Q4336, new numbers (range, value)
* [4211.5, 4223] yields 14.3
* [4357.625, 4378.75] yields 14.6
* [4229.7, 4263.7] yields 14.4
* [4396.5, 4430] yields 14.9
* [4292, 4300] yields 12.3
